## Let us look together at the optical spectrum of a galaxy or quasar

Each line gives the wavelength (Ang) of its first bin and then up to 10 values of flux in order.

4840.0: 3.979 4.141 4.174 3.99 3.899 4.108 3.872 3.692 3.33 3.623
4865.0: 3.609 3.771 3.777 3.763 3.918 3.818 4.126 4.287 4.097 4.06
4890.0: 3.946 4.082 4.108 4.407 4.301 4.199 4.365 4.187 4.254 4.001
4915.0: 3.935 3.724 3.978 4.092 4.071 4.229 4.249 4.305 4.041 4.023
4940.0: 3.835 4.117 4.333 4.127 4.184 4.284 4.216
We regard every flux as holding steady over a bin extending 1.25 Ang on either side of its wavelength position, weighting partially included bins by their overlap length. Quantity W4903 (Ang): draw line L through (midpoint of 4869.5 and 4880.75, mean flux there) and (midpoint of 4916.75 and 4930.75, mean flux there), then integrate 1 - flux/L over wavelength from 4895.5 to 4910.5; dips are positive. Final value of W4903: -1.1 Ang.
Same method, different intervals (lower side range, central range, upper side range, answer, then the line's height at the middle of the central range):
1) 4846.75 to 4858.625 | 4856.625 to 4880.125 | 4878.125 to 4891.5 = 1.6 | 4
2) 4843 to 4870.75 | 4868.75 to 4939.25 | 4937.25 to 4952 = -1.9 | 3.98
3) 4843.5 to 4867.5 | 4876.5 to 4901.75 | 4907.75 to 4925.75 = -1.3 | 3.92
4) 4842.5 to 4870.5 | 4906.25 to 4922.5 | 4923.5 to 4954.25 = 0.1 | 4.05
